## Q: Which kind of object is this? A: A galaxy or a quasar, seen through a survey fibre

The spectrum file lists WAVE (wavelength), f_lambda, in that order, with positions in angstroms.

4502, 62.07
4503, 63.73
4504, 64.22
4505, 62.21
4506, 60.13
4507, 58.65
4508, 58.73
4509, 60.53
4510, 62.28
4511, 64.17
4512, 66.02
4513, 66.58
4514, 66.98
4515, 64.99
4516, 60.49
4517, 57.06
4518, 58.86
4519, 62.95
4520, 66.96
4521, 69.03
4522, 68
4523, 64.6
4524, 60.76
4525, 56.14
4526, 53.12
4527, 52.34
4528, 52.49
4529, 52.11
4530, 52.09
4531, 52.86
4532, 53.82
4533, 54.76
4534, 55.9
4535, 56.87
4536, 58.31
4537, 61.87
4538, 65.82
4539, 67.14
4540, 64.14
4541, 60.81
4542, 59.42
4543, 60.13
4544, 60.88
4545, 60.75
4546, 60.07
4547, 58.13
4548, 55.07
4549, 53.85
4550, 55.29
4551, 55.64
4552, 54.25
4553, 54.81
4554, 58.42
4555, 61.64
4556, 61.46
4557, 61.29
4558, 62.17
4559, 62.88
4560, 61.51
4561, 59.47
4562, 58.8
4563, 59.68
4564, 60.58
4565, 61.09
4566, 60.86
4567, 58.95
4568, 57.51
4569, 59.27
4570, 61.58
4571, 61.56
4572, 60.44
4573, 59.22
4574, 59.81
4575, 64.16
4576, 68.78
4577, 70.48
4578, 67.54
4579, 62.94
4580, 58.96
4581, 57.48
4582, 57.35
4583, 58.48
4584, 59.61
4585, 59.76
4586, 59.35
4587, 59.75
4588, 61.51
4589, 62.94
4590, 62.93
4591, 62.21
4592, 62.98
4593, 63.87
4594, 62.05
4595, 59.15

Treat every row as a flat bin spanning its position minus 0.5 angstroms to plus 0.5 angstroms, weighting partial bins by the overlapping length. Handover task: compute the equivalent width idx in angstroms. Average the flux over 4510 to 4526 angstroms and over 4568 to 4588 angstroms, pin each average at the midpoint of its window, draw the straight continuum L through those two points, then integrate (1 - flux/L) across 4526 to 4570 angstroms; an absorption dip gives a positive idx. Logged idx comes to 2.7 angstroms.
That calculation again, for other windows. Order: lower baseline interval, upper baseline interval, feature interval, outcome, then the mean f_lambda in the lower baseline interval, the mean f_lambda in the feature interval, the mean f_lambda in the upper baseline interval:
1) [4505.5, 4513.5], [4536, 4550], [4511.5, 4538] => 0.76 angstroms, 62.1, 59.6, 60.3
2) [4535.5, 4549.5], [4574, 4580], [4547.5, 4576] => 1.72 angstroms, 60.5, 59.5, 65.5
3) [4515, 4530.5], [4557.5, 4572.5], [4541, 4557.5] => 0.48 angstroms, 59.3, 58.3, 60.4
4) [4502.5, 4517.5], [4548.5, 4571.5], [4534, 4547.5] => -0.10 angstroms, 62.5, 60.9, 59.2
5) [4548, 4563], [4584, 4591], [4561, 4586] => -0.42 angstroms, 58.6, 61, 61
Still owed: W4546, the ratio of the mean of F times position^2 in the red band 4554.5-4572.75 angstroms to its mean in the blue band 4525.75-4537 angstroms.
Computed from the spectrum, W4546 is 1.1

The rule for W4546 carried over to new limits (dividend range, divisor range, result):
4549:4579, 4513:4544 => 1.03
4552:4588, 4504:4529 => 1.01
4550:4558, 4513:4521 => 0.94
